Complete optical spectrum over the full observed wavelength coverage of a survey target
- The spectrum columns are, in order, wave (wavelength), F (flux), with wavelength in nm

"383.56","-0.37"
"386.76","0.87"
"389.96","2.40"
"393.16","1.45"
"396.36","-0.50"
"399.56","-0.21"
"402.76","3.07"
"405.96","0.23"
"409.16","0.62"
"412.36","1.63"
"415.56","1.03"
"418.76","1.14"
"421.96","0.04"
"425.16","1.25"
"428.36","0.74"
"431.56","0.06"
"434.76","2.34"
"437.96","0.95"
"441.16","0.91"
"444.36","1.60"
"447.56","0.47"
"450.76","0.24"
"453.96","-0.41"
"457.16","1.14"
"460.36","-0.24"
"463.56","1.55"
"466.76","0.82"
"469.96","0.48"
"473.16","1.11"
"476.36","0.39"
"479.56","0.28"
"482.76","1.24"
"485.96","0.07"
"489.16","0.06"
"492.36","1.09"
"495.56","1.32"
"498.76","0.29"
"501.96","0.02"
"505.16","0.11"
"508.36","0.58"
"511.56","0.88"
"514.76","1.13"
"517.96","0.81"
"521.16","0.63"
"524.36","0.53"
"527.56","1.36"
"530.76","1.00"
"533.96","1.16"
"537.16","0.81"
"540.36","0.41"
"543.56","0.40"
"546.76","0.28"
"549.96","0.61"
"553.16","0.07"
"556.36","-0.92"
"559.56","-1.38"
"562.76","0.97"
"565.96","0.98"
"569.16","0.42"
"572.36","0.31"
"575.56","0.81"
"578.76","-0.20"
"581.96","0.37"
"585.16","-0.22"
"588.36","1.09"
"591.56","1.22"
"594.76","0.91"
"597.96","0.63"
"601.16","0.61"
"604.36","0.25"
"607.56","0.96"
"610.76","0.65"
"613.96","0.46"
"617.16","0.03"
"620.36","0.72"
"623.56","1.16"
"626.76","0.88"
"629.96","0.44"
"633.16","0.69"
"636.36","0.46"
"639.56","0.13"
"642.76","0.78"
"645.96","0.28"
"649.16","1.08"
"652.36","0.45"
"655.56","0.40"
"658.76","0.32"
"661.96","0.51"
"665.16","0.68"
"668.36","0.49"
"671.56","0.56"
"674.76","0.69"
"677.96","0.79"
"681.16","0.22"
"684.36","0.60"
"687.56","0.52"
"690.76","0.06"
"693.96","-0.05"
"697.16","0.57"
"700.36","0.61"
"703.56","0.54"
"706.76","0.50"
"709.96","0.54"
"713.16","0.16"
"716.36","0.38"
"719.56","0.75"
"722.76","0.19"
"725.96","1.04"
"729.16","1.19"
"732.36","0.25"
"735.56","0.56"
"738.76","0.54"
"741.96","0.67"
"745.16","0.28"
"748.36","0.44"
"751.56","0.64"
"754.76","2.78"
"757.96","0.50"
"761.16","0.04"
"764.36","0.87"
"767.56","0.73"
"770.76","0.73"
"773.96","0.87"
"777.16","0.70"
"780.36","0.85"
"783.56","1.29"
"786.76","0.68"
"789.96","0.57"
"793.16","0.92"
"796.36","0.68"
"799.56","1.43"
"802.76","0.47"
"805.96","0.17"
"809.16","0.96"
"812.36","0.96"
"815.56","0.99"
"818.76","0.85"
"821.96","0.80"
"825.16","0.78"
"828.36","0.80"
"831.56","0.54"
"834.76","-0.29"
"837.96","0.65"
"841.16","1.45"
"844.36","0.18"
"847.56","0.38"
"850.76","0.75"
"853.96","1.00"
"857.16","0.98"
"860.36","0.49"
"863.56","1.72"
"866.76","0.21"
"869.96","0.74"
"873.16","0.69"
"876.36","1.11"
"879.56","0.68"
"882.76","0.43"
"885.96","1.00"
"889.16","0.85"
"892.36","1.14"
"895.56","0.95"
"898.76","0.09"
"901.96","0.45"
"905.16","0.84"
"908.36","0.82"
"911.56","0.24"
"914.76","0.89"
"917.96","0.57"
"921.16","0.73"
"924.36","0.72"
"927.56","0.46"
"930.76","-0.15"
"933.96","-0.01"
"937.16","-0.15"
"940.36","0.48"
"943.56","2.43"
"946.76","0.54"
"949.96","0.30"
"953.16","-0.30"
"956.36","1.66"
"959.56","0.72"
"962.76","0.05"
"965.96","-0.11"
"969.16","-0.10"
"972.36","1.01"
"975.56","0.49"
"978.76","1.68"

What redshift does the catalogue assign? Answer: 1.026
